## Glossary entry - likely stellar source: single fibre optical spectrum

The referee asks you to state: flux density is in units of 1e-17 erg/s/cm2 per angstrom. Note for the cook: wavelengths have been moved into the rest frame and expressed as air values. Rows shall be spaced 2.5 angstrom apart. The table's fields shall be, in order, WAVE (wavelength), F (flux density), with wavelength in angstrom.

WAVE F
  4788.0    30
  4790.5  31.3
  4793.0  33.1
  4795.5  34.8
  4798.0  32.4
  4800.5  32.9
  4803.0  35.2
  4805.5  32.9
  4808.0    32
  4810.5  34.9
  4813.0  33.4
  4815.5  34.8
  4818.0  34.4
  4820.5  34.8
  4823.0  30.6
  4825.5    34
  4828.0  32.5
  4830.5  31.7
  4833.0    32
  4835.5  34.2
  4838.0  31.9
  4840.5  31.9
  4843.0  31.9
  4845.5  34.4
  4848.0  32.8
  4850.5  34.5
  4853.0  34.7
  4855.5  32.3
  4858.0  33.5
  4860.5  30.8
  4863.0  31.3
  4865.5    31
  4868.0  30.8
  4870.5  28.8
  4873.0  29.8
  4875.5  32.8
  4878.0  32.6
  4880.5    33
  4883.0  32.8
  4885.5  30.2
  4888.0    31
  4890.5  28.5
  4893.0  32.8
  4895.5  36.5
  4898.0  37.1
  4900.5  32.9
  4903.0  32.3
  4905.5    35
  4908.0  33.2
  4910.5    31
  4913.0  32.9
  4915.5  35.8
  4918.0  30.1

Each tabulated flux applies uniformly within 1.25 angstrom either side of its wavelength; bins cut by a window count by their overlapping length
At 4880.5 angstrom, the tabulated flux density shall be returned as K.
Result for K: 33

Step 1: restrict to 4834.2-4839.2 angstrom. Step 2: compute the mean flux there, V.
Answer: 33.1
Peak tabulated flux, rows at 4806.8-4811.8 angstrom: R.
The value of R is 34.9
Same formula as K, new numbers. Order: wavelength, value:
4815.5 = 34.8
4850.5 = 34.5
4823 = 30.6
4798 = 32.4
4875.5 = 32.8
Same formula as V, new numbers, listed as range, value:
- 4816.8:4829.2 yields 33.3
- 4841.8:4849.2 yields 33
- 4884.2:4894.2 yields 30.6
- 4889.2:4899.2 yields 33.7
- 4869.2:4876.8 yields 30.5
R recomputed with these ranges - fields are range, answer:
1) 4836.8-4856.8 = 34.7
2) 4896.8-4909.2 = 37.1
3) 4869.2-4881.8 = 33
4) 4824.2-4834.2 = 34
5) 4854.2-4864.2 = 33.5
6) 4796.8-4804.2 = 35.2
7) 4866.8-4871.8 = 30.8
